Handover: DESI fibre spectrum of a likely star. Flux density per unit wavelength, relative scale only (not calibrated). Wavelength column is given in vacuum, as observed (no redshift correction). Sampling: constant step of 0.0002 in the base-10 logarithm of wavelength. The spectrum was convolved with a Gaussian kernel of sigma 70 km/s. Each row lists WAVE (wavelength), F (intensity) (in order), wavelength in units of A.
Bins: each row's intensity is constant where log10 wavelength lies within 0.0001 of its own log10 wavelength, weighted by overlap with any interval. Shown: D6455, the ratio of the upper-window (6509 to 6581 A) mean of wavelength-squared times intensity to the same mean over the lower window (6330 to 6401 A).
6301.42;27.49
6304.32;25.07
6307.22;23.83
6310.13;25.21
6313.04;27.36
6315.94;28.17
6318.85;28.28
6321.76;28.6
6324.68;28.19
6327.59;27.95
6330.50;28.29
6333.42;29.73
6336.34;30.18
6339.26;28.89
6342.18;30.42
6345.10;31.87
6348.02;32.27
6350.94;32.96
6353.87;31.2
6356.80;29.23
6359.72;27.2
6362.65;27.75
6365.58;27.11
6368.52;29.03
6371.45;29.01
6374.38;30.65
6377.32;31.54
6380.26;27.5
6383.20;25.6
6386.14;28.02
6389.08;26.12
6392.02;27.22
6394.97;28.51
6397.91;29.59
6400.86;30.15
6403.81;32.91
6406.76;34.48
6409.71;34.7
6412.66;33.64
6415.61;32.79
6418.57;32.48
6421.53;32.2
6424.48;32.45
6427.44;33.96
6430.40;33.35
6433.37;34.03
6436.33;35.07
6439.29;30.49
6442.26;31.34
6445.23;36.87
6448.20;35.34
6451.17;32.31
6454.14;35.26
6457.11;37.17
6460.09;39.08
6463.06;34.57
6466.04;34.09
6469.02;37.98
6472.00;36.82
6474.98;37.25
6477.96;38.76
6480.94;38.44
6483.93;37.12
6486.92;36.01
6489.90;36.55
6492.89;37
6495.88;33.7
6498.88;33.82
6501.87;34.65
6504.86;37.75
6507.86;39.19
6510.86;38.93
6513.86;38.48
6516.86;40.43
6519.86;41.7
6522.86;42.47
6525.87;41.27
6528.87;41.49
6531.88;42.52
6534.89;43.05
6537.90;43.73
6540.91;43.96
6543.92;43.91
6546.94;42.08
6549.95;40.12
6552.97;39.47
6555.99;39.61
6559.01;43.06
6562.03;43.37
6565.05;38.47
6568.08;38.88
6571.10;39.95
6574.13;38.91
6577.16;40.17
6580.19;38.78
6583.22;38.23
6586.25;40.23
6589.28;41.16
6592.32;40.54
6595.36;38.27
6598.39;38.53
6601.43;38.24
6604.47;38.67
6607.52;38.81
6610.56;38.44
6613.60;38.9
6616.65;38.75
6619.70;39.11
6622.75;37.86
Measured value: 1.49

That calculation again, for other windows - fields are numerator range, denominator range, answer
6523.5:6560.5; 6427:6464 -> 1.25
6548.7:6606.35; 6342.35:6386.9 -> 1.44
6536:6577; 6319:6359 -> 1.47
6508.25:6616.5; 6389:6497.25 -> 1.23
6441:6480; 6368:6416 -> 1.22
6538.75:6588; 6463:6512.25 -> 1.13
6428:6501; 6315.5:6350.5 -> 1.25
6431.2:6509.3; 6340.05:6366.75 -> 1.24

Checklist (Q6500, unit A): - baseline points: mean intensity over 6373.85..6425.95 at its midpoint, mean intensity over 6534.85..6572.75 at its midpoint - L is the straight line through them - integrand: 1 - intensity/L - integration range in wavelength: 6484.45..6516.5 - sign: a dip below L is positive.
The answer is 0.8 A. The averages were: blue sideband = 30.6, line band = 36.8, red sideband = 41.4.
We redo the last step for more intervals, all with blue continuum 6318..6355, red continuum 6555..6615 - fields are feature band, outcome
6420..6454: 0.4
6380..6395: 2.3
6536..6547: -1.7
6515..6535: -2.4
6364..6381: 1.2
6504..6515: -0.6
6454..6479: -1.3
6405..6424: -0.2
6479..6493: -0.5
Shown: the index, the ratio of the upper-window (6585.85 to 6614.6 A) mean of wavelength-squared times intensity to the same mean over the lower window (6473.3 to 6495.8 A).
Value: 1.09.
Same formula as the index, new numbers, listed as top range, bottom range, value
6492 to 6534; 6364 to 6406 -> 1.40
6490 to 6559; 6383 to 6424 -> 1.35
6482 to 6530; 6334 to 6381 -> 1.34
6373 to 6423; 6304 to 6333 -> 1.15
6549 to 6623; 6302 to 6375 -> 1.48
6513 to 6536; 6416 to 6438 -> 1.28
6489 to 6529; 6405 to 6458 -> 1.16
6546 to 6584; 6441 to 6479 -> 1.15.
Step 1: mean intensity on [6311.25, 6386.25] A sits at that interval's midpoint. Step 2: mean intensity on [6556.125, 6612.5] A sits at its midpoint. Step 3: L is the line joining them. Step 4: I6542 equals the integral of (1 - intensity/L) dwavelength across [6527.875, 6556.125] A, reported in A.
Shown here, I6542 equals -3.3 A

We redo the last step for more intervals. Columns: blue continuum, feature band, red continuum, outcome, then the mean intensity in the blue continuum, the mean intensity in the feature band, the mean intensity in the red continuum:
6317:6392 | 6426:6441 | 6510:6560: 0.5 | 29.1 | 33.3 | 41.6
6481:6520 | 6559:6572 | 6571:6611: -0.6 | 37.2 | 40.5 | 39.2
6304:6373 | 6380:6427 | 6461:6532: 2.7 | 28.7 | 30.7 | 37.9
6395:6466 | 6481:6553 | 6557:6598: -4.2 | 33.6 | 39.5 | 40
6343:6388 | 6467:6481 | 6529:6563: -0.2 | 29.4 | 37.7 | 42.2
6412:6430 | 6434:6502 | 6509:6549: 2.1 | 32.9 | 35.6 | 41.8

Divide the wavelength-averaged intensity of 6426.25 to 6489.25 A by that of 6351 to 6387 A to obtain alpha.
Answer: 1.23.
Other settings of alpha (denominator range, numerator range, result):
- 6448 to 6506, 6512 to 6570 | 1.15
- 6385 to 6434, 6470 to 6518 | 1.18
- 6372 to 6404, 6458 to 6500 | 1.27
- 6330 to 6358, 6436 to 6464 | 1.14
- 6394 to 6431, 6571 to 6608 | 1.21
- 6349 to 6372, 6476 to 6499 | 1.25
